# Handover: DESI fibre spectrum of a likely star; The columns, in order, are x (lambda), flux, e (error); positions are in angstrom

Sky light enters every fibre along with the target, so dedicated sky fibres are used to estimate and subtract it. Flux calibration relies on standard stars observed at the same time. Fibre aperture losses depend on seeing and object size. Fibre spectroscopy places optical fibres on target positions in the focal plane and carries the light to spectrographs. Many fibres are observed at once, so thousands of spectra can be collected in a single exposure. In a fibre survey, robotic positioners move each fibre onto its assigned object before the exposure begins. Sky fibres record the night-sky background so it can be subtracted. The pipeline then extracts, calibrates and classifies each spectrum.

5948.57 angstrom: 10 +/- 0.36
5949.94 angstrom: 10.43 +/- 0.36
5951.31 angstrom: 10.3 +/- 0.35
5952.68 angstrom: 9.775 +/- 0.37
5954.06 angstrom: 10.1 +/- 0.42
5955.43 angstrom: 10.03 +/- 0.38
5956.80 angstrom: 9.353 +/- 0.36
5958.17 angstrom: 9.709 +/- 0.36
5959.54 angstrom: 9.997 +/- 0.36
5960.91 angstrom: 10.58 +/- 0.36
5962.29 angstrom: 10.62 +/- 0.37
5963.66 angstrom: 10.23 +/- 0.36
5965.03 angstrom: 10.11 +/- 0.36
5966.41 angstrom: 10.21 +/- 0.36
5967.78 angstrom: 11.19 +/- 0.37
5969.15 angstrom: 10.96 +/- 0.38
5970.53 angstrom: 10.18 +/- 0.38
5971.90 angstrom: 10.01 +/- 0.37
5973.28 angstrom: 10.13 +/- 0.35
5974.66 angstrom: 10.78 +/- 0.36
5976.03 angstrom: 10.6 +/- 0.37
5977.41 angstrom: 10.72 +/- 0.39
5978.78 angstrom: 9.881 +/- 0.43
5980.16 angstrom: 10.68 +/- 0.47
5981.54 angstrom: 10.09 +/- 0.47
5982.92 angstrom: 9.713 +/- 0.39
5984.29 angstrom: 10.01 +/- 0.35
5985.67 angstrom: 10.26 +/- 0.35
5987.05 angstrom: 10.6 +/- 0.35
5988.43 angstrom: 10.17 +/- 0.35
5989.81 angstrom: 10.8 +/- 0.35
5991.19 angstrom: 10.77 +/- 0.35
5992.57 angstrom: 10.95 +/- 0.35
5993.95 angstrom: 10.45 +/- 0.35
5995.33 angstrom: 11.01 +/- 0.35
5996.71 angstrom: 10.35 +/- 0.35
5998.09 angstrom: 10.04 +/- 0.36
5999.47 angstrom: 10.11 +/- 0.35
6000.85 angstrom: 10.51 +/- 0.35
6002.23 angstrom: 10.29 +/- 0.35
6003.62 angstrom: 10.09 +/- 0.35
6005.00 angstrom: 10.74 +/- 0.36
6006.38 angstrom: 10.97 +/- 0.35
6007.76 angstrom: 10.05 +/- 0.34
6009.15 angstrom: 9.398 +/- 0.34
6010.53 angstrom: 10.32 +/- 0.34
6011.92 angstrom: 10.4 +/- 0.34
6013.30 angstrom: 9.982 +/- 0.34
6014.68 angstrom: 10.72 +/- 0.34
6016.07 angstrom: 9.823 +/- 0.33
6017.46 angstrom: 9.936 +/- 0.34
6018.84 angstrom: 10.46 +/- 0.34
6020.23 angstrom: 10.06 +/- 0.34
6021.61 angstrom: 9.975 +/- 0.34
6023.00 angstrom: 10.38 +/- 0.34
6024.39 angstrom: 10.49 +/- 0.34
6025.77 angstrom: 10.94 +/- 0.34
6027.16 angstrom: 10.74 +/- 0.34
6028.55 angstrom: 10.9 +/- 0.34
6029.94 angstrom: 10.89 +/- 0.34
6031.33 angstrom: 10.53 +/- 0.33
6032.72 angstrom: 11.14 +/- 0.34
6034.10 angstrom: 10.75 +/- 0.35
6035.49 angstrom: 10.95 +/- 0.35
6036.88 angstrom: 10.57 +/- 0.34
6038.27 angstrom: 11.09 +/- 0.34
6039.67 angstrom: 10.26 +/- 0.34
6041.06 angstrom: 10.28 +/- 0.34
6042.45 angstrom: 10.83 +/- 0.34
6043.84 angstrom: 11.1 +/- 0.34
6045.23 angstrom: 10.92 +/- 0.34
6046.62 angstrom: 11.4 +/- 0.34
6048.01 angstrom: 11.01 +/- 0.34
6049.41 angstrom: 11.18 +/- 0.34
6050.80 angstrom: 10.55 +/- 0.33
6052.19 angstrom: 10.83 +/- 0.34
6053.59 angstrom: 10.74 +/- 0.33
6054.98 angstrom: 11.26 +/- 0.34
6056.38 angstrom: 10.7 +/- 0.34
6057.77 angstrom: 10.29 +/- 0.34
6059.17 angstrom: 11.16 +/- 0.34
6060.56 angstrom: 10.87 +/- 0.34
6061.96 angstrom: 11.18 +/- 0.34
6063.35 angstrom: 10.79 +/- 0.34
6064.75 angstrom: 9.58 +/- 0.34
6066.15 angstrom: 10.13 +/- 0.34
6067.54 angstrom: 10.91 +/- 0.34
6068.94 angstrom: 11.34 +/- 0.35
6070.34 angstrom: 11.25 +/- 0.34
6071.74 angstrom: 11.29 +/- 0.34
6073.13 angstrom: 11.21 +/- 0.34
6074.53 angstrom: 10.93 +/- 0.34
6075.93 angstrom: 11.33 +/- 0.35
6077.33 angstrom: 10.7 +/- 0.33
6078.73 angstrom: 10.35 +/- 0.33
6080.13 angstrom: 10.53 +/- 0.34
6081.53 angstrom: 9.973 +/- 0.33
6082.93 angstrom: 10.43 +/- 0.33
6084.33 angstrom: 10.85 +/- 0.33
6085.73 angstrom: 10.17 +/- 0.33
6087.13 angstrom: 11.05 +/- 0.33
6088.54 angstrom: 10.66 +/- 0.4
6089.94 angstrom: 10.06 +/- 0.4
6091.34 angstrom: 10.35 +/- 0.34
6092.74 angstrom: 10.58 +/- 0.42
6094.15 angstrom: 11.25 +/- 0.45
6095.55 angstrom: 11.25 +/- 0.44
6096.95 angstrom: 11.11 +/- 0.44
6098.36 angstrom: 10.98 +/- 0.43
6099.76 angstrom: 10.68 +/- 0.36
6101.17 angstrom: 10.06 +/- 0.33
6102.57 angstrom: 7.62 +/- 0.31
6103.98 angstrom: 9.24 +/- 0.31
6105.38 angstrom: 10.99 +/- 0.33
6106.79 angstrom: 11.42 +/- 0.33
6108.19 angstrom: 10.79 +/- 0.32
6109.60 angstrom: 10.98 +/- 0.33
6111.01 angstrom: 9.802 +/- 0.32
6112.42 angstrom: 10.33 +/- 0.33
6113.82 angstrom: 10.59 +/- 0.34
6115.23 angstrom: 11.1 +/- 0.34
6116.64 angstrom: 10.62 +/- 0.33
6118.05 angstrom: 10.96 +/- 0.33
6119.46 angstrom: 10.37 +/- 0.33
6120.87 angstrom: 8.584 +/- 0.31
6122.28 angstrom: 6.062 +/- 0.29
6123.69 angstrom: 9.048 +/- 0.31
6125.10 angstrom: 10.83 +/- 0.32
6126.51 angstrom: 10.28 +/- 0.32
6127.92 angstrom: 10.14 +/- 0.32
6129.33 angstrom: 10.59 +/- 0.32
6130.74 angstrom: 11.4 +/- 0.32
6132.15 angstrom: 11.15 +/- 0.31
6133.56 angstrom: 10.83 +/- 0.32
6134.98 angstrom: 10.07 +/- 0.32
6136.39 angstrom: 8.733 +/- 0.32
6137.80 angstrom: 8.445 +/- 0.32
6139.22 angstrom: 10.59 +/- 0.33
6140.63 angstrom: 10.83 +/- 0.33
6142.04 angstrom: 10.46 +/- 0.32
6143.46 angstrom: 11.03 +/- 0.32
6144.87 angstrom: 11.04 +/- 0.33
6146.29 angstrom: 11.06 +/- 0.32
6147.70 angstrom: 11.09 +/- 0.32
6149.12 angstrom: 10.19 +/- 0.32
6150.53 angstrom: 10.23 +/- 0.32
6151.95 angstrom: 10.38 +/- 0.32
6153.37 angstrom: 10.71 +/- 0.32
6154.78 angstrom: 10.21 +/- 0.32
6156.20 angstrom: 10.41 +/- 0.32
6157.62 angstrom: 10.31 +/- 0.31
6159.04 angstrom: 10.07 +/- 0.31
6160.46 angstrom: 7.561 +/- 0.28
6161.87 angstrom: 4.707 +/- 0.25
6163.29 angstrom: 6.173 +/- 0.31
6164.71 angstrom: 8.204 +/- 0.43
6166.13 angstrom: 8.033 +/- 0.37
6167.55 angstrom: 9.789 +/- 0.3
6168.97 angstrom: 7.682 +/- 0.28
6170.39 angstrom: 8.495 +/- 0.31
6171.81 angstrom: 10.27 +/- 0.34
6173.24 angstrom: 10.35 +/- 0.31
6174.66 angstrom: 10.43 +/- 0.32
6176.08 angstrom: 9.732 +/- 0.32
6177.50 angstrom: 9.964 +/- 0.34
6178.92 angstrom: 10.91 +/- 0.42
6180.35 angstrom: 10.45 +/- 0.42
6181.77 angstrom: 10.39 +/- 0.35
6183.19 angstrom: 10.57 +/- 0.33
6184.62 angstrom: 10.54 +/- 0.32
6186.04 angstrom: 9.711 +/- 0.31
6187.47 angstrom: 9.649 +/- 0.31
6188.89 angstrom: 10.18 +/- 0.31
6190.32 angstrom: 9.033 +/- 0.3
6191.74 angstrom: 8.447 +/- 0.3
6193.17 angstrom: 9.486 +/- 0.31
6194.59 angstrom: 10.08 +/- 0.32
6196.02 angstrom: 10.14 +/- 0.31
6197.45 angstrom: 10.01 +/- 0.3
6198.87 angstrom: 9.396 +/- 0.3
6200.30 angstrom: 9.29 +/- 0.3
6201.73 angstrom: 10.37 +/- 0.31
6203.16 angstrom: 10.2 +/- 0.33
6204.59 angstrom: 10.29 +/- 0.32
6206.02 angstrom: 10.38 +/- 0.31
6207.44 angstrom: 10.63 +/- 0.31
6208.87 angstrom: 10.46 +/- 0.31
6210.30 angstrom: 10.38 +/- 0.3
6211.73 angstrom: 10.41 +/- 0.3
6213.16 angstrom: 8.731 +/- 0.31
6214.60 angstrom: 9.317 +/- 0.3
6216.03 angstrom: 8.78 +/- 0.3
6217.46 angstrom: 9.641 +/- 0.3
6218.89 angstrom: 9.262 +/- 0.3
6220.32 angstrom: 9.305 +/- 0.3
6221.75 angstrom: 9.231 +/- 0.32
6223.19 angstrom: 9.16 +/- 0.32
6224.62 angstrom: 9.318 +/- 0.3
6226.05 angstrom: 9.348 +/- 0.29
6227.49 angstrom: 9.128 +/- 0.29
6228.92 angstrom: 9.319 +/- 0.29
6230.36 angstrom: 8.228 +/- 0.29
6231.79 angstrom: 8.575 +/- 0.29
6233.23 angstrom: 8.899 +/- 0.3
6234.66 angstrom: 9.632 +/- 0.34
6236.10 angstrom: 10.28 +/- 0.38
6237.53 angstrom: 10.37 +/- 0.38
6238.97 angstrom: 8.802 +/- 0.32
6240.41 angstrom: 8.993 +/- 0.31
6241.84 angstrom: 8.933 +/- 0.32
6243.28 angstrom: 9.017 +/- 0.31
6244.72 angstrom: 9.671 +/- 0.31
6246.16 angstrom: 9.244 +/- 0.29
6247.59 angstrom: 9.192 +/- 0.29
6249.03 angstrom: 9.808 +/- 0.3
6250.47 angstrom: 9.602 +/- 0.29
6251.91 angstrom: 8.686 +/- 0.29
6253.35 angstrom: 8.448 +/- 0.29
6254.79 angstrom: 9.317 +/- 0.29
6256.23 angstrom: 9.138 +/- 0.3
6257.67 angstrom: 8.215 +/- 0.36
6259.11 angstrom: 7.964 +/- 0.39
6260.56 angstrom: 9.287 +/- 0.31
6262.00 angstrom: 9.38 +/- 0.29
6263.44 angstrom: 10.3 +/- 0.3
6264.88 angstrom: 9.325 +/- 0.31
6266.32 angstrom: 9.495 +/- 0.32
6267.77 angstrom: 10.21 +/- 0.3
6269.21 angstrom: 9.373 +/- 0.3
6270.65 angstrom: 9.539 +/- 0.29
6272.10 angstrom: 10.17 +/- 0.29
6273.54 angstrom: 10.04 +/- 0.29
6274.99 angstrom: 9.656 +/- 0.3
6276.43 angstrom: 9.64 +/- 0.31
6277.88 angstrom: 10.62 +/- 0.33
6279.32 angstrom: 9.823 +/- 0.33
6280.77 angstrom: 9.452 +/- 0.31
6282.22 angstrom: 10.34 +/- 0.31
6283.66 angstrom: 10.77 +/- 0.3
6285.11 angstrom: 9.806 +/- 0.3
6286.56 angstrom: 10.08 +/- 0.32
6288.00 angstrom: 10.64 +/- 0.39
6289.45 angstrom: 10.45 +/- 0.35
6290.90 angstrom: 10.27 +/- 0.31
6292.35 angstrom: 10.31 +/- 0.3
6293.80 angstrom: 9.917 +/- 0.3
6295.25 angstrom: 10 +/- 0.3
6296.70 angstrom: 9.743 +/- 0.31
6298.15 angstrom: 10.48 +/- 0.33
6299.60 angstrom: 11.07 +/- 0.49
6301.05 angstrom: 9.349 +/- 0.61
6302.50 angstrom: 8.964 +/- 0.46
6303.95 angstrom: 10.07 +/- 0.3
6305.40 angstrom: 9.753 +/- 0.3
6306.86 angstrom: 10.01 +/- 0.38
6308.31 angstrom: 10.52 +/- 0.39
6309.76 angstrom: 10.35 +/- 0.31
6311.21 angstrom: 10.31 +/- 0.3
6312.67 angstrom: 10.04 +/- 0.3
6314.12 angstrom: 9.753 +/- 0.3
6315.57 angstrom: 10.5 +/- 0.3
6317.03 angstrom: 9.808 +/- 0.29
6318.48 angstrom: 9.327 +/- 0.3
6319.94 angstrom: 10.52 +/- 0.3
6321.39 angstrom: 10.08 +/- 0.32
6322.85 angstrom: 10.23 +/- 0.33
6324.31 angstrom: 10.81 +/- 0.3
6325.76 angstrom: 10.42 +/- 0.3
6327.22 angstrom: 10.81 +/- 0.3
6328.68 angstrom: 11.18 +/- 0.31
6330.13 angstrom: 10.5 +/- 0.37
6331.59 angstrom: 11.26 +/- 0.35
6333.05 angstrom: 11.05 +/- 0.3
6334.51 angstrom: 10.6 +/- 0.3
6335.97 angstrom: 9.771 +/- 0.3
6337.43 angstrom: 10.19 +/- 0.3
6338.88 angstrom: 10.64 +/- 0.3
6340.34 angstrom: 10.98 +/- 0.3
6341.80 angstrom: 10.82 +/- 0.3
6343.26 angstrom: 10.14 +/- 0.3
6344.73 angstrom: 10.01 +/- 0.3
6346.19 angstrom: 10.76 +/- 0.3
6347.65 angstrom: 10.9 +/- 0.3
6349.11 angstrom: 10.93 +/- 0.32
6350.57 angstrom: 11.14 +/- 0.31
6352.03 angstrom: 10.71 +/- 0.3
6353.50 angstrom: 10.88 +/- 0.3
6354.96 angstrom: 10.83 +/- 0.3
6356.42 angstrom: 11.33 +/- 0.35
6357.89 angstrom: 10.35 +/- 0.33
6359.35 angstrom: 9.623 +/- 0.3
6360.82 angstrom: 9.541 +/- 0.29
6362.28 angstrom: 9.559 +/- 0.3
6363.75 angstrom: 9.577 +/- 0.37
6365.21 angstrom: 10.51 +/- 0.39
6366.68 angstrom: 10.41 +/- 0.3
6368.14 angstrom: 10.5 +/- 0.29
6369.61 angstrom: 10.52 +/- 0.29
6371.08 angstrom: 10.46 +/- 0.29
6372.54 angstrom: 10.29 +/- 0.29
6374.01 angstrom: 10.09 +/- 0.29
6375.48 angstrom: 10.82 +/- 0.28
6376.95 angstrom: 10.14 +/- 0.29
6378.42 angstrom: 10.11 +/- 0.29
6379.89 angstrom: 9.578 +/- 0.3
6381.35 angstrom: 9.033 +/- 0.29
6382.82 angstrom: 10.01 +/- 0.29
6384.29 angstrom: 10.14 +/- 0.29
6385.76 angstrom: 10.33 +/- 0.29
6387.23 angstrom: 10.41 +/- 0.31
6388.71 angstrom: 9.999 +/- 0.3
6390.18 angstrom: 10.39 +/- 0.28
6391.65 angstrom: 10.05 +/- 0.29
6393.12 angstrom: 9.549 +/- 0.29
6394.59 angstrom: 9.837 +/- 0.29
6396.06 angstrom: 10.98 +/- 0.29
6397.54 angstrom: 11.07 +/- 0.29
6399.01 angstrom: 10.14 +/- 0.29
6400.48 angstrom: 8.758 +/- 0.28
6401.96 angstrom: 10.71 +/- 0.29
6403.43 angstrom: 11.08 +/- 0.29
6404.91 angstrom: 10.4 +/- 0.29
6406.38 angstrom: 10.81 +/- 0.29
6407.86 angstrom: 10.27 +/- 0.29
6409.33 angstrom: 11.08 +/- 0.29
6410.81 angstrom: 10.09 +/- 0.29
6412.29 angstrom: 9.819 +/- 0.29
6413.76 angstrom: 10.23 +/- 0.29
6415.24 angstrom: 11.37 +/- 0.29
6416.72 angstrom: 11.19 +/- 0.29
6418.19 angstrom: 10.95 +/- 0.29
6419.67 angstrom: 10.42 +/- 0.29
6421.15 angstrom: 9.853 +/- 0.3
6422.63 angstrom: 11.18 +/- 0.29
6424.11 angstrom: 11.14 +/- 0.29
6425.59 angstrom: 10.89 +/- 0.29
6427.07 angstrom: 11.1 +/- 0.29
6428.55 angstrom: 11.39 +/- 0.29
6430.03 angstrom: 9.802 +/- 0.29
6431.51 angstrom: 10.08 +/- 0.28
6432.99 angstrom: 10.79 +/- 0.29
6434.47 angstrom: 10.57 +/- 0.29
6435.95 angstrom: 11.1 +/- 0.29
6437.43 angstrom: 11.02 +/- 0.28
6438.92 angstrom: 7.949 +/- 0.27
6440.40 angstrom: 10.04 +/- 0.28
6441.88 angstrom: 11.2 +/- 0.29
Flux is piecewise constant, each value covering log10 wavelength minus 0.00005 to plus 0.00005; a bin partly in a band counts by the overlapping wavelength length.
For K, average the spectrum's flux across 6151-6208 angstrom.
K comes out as 9.59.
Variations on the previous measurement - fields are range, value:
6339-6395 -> 10.3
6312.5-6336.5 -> 10.4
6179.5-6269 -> 9.52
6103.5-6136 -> 10.3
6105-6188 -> 9.93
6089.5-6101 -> 10.8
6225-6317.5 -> 9.66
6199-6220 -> 9.84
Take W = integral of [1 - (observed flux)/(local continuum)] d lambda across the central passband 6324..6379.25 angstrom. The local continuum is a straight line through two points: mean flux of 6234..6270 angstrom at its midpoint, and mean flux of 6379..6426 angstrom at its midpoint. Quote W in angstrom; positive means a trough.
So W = -2.74 angstrom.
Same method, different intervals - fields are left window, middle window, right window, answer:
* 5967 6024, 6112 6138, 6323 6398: 0.8 angstrom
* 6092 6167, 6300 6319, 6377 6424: 0.5 angstrom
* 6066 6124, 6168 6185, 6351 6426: 0.7 angstrom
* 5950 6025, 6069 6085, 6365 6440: -0.8 angstrom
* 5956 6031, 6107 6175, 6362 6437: 3.5 angstrom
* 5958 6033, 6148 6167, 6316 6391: 2.4 angstrom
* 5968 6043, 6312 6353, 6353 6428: -0.5 angstrom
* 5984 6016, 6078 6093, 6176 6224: -0.4 angstrom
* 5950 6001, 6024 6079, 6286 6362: -2.7 angstrom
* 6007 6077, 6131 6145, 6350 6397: 0.3 angstrom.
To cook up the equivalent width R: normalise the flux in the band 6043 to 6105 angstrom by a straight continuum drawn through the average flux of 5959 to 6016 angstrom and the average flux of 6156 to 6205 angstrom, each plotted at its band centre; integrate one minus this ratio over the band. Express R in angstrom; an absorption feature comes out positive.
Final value -4.5 angstrom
